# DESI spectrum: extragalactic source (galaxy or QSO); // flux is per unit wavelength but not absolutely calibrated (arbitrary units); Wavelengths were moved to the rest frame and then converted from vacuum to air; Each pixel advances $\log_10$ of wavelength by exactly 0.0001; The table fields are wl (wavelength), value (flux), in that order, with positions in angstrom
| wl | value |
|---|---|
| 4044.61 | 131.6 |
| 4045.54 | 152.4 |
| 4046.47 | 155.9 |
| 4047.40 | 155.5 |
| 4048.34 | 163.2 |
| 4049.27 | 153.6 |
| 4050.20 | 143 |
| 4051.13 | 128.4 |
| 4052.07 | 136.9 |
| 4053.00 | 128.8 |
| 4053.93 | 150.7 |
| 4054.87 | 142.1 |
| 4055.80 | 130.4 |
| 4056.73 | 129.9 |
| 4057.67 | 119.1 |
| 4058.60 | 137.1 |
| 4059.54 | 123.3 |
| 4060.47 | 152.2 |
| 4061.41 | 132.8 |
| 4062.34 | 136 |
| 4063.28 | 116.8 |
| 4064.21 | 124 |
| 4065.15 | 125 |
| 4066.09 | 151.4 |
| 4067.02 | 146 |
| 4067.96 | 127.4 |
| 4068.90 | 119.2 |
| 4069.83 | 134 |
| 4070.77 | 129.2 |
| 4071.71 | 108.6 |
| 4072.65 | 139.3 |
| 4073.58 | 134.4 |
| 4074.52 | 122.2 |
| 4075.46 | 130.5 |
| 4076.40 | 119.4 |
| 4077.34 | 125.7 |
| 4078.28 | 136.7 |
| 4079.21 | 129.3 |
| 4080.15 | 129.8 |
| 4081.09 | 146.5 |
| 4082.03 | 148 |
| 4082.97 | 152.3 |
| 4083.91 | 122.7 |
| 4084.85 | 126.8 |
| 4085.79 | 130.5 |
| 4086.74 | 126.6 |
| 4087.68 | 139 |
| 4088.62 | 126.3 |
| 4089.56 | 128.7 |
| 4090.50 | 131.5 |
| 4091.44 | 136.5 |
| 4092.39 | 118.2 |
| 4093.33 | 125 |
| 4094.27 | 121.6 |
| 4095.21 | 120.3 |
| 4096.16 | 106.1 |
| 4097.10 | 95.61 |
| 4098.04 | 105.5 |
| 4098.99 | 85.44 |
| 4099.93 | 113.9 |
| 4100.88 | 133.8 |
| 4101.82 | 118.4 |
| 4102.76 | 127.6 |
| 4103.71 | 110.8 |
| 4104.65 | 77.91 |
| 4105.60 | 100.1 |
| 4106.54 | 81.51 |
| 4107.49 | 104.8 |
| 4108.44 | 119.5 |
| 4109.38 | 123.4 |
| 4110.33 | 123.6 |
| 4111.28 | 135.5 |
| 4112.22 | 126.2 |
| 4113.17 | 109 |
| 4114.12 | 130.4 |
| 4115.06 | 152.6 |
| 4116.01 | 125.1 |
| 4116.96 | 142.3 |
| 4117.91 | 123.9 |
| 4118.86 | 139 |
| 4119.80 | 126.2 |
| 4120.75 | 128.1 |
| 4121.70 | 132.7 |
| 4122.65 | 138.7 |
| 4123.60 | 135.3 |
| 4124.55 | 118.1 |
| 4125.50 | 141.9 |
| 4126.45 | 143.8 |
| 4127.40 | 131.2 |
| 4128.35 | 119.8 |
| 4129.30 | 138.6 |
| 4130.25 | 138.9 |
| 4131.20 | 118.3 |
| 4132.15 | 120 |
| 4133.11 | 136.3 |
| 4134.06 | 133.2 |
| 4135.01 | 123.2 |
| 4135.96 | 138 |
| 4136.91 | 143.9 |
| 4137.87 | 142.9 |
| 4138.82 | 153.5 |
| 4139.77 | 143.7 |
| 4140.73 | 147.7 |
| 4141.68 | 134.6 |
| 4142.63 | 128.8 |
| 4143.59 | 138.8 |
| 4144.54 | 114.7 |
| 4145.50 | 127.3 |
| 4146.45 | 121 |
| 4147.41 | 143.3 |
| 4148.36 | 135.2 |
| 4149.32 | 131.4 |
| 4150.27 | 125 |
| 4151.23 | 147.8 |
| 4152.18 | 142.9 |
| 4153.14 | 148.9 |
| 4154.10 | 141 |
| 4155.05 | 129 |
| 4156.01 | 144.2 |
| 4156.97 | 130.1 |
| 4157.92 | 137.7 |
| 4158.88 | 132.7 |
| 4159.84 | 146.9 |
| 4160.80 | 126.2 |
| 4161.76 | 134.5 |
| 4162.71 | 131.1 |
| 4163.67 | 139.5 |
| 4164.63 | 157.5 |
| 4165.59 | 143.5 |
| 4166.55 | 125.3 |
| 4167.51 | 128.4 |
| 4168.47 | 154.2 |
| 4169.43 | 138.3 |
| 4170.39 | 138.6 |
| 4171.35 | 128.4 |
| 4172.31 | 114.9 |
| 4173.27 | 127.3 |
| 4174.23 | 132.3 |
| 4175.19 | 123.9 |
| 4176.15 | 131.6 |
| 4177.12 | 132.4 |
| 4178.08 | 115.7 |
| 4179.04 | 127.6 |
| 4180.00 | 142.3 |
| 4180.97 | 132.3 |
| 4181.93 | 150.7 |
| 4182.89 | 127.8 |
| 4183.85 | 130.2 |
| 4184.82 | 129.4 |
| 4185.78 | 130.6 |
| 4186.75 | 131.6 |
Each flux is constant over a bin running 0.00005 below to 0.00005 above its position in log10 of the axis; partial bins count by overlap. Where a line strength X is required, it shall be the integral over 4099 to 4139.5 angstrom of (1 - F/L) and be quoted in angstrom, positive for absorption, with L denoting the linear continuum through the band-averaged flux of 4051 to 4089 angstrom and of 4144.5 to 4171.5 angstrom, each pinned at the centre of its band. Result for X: 2.48 angstrom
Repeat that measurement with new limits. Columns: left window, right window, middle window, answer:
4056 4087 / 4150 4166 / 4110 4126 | 0.50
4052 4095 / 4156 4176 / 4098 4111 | 2.25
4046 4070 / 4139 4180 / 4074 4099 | 1.87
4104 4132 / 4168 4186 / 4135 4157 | -1.48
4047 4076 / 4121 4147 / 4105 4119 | 1.26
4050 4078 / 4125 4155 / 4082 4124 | 3.41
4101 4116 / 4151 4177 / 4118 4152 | -2.10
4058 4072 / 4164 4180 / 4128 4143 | -0.34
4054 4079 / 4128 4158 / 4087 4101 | 1.42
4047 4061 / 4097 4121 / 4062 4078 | 0.53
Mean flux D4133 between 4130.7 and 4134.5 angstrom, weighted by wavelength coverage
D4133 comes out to 127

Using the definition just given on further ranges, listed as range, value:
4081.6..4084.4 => 141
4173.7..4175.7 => 128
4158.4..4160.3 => 139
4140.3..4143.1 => 137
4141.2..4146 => 129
